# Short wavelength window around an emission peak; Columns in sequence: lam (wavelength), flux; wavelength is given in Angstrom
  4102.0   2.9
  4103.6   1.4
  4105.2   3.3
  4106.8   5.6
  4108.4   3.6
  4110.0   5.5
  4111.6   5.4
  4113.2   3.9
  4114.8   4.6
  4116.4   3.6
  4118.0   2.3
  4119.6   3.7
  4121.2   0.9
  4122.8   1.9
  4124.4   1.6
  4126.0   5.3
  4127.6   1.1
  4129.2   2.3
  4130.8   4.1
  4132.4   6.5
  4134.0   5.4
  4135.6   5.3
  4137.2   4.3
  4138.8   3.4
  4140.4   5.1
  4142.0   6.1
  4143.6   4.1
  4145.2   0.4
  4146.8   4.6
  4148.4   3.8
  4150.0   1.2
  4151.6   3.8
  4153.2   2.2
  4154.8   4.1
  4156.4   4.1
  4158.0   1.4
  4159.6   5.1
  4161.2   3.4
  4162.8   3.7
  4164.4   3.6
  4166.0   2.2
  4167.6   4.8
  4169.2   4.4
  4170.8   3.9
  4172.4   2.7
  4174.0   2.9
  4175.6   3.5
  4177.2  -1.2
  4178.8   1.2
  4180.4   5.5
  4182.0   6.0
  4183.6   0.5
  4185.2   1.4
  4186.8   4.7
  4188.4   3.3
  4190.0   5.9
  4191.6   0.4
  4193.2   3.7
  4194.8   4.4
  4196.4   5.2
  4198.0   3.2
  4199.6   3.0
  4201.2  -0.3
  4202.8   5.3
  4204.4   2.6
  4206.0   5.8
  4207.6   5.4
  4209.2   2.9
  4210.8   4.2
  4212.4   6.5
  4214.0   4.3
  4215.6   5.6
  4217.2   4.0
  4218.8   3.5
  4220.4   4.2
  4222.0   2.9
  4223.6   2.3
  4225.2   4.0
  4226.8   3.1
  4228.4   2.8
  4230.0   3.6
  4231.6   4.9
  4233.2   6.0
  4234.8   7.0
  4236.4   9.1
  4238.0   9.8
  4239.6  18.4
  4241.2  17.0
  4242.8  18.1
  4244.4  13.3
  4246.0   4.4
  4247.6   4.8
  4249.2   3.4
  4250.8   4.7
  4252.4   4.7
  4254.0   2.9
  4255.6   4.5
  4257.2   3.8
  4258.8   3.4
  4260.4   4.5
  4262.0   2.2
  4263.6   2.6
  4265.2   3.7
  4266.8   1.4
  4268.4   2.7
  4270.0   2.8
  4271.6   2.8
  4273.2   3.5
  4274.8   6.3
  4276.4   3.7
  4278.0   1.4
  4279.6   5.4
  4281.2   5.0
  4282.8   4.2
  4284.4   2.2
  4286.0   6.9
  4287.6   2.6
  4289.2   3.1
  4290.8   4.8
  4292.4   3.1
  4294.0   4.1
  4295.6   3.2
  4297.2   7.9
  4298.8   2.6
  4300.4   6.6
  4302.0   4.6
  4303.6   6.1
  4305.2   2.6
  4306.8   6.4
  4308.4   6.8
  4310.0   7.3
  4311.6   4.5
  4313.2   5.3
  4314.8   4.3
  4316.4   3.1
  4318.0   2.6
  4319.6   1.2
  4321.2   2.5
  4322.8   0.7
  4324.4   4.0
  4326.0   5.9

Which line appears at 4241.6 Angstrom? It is [O II] 3727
